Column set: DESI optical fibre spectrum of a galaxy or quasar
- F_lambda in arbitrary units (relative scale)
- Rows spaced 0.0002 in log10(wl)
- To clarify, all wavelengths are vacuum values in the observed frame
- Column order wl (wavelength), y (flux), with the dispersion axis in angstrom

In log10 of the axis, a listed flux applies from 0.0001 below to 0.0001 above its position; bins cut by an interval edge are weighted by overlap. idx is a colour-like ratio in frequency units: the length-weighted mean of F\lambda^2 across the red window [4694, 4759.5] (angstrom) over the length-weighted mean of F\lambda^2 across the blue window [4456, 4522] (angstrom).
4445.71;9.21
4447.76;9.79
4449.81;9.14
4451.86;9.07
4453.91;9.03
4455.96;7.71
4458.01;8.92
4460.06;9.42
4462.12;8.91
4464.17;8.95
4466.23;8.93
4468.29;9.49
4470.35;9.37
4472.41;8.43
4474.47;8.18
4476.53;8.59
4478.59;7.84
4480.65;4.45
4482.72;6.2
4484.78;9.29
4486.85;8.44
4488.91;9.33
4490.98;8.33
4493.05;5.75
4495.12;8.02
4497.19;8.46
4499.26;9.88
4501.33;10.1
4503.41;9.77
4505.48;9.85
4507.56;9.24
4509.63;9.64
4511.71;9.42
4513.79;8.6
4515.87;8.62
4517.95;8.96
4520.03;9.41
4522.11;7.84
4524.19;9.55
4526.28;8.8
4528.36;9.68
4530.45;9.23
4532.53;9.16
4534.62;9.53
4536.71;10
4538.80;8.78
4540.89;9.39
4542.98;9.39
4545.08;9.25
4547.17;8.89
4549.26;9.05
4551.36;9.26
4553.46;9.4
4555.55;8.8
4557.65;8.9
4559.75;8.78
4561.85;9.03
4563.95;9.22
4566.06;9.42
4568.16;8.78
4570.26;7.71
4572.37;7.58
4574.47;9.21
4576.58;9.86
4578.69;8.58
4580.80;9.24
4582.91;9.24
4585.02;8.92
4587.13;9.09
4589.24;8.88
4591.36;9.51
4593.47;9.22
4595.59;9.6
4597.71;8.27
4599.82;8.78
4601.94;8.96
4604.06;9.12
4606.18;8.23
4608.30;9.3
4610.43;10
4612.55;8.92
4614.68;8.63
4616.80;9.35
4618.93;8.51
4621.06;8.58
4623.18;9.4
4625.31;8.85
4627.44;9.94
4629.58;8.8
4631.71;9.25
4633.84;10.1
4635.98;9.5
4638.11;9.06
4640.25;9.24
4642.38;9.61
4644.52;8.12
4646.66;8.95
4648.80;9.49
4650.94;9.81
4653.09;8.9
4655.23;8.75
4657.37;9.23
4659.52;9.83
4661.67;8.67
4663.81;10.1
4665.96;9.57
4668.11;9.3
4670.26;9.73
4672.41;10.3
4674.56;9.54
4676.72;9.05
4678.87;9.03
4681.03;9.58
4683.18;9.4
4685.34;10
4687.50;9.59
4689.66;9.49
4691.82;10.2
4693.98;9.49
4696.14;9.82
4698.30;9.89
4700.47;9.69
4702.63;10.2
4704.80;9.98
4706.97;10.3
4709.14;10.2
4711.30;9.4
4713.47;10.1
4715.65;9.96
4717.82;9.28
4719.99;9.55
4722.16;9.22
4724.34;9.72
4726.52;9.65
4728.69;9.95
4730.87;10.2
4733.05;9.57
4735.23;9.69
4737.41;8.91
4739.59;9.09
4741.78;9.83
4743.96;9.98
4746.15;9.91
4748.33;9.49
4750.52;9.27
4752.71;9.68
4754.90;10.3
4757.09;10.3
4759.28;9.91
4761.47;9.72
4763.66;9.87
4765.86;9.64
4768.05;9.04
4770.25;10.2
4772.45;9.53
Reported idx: 1.3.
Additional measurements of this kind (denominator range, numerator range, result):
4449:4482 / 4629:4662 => 1.18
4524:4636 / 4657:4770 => 1.13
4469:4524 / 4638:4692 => 1.18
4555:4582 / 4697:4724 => 1.18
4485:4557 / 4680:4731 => 1.17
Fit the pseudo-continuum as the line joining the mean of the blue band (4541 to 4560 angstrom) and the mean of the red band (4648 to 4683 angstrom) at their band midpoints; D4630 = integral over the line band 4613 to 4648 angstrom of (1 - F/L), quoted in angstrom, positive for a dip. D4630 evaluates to 0.8 angstrom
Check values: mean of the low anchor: 9.11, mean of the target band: 9.12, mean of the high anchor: 9.43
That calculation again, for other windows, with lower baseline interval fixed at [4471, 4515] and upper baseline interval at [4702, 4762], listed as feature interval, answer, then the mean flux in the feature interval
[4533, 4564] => -1.4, 9.18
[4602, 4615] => 0.1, 9.05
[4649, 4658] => 0.1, 9.2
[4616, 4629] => 0.1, 9.08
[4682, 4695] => -0.2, 9.7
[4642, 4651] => 0.2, 9.09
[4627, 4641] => -0.2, 9.39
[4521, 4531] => -0.4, 9.01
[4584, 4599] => -0.1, 9.07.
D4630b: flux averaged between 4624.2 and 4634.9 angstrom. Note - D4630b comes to 9.39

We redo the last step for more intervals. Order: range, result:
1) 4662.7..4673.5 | 9.8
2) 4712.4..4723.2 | 9.62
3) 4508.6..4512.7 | 9.52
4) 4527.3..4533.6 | 9.36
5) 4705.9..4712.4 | 9.98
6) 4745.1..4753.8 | 9.59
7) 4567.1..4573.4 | 8.03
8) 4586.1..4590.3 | 8.98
